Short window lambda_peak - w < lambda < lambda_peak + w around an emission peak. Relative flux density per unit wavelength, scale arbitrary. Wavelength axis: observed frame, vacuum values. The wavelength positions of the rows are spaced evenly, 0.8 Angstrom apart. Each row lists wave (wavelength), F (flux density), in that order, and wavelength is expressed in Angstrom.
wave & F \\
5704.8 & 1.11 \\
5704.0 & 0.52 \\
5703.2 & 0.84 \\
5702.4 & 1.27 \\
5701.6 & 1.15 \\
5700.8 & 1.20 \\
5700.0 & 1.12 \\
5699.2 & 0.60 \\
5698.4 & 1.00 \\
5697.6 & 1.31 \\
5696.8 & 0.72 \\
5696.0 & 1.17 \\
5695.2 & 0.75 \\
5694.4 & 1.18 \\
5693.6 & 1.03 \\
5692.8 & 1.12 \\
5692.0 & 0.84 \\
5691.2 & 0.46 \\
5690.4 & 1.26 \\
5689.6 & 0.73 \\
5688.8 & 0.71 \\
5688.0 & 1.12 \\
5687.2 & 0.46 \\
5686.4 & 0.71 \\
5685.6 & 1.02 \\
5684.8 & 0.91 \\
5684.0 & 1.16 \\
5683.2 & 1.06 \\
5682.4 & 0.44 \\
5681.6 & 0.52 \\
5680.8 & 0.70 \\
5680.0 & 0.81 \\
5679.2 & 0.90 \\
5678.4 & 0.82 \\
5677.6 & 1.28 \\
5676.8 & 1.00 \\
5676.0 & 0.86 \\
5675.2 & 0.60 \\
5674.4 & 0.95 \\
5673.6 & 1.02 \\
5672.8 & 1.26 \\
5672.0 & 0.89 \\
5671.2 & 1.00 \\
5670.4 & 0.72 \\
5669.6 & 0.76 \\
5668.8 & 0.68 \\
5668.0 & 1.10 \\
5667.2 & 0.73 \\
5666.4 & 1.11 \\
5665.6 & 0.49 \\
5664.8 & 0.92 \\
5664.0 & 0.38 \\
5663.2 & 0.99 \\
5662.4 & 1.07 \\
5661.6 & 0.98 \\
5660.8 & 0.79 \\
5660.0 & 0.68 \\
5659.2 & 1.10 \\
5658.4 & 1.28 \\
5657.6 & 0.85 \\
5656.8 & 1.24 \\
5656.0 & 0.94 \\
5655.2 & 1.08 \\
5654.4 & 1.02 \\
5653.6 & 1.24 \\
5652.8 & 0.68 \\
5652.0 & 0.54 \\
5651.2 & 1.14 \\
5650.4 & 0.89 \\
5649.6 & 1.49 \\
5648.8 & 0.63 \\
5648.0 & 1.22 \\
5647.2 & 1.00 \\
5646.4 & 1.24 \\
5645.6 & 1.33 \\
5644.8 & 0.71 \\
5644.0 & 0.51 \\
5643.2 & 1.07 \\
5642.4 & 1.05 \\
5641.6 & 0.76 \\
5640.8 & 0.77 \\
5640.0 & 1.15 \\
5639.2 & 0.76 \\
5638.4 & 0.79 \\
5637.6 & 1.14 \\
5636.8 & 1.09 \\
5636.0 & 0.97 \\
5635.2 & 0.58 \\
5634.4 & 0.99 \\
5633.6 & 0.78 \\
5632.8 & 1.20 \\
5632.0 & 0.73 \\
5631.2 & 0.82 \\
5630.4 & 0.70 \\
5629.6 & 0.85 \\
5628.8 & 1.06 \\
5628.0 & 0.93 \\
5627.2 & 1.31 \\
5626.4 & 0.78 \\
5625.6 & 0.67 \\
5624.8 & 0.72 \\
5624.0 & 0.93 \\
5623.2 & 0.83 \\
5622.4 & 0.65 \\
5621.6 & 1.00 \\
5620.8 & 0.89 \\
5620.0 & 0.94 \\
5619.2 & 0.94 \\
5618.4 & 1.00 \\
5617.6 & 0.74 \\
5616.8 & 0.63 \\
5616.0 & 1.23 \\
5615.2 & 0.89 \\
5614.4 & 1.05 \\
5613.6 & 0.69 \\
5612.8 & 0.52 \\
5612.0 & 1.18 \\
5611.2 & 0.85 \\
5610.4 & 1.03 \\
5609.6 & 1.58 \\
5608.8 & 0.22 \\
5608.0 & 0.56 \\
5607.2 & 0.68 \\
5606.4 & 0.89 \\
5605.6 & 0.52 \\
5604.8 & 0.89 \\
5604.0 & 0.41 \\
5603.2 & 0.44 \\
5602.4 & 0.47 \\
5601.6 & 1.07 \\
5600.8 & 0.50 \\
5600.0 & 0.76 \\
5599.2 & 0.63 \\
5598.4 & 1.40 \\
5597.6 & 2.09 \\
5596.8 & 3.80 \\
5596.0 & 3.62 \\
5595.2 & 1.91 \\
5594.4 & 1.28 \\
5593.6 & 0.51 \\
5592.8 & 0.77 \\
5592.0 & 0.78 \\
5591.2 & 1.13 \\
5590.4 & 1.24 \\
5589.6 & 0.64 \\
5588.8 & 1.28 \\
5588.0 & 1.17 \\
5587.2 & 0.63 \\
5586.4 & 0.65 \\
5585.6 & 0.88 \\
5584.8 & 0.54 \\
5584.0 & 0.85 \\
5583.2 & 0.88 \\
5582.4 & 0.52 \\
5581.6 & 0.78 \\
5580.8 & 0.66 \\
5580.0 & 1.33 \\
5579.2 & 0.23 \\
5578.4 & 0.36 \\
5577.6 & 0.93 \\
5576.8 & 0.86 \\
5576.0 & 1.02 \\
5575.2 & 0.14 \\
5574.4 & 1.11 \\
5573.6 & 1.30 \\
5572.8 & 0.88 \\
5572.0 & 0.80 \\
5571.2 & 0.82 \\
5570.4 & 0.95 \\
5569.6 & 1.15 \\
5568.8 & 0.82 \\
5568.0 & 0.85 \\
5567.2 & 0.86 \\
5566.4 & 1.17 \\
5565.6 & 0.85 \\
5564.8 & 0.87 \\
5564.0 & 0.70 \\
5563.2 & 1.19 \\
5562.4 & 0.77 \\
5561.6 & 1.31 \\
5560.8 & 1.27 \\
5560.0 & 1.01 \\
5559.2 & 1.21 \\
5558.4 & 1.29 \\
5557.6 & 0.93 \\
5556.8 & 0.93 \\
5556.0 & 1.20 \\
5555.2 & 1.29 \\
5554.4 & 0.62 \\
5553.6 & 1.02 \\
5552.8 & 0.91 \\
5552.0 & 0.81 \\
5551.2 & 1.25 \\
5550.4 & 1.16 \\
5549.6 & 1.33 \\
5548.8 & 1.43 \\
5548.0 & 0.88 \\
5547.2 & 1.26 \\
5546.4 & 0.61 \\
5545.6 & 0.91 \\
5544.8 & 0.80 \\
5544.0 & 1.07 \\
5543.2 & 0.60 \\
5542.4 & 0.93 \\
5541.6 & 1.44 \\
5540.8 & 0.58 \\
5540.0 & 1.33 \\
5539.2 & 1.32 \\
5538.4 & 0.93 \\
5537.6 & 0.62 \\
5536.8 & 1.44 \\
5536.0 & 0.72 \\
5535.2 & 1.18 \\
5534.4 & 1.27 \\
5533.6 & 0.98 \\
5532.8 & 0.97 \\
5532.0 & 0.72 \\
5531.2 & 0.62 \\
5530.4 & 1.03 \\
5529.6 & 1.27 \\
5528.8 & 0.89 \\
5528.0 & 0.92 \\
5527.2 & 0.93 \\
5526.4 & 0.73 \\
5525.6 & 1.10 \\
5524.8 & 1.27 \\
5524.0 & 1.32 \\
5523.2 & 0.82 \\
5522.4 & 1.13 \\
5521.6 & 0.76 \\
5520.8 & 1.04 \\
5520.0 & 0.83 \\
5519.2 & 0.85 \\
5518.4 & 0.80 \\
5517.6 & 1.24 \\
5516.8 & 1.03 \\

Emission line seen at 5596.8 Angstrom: H-beta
